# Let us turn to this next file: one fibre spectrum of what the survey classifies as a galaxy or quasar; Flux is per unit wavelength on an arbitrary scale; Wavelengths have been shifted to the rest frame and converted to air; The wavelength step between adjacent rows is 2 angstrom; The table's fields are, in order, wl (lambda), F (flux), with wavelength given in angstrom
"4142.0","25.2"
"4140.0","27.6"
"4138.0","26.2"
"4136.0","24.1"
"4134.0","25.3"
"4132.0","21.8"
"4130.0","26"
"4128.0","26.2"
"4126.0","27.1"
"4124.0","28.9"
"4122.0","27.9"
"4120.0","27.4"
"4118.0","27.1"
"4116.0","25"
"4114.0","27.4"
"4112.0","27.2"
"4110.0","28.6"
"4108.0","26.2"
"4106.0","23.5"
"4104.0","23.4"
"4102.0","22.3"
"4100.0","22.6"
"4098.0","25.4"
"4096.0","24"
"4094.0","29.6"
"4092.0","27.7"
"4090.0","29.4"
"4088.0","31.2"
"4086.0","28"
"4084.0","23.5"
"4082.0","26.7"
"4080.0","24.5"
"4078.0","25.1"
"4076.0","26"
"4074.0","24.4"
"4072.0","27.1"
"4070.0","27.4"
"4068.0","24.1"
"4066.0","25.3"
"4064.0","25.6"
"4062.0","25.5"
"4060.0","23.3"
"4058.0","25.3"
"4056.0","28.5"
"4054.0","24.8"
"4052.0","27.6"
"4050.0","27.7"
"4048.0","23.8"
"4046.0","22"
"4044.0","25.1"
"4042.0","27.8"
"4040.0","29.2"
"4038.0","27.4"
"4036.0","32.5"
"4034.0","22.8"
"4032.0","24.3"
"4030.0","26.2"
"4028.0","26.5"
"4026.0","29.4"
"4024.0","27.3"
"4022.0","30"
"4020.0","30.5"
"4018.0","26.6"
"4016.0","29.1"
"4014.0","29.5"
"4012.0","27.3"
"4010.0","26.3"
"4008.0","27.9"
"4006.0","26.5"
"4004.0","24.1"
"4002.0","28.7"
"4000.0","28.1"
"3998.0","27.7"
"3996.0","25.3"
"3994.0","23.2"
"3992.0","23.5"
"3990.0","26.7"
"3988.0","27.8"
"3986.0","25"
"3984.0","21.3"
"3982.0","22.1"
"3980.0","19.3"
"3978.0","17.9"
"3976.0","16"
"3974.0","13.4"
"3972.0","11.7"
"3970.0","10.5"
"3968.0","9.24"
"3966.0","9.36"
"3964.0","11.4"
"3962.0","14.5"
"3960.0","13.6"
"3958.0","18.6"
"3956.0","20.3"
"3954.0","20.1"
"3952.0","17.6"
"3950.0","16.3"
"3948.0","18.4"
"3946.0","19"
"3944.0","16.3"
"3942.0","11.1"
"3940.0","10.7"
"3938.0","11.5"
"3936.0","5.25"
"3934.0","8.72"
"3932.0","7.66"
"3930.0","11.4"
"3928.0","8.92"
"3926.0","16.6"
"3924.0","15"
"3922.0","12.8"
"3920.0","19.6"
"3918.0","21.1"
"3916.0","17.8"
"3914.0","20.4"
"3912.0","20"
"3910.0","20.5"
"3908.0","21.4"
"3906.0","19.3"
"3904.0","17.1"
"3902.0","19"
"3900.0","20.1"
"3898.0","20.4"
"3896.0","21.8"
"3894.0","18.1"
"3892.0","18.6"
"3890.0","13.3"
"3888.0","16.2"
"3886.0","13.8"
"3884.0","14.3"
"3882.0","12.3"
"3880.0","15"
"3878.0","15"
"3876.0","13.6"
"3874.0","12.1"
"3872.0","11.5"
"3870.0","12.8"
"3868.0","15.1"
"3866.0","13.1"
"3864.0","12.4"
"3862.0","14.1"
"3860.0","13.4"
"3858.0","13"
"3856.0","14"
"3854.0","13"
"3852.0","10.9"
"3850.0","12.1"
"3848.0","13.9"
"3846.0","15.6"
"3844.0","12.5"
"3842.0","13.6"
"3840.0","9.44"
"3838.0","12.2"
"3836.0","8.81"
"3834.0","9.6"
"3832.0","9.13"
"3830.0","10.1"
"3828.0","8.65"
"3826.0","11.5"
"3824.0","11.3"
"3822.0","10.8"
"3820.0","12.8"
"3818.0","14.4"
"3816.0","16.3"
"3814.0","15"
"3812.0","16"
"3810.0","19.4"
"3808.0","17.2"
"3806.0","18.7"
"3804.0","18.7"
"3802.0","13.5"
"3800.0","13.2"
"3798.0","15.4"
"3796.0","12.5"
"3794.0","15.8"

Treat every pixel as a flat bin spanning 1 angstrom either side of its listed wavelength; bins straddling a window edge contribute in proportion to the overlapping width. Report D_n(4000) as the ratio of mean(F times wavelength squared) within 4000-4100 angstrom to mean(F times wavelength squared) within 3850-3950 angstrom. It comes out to 1.91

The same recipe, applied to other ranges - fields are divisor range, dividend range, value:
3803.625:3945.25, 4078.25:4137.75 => 2.05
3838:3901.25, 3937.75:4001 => 1.33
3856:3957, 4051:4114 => 1.83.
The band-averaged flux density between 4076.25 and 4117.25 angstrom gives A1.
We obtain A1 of 26.1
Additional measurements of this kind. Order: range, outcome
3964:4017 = 22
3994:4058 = 27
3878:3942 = 15.7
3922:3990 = 15.2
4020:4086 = 26.2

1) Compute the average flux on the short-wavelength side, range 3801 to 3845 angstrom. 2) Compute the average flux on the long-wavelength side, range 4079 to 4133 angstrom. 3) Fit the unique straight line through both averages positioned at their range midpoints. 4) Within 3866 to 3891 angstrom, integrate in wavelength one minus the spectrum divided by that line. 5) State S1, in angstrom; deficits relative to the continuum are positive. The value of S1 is 3.2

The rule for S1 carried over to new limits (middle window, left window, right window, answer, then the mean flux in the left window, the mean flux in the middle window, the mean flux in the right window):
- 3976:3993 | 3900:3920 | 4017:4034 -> 1.4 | 19.6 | 22.5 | 27.3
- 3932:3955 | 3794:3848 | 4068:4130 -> 6.4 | 13.4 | 13.8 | 26.3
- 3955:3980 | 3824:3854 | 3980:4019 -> 9.7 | 11.3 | 14.1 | 26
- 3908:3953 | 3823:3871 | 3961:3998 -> 2.9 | 12.1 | 15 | 18.5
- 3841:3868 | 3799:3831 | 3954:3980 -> 1.9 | 14.2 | 13.3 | 14.3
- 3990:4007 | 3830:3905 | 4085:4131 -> -4.1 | 14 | 25.9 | 26.6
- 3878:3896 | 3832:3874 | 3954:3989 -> -2.5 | 12.5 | 15.6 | 16.7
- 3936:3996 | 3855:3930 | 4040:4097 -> 9.8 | 16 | 17.1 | 26.2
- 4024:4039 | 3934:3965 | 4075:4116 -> -4.2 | 14.8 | 27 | 26.1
